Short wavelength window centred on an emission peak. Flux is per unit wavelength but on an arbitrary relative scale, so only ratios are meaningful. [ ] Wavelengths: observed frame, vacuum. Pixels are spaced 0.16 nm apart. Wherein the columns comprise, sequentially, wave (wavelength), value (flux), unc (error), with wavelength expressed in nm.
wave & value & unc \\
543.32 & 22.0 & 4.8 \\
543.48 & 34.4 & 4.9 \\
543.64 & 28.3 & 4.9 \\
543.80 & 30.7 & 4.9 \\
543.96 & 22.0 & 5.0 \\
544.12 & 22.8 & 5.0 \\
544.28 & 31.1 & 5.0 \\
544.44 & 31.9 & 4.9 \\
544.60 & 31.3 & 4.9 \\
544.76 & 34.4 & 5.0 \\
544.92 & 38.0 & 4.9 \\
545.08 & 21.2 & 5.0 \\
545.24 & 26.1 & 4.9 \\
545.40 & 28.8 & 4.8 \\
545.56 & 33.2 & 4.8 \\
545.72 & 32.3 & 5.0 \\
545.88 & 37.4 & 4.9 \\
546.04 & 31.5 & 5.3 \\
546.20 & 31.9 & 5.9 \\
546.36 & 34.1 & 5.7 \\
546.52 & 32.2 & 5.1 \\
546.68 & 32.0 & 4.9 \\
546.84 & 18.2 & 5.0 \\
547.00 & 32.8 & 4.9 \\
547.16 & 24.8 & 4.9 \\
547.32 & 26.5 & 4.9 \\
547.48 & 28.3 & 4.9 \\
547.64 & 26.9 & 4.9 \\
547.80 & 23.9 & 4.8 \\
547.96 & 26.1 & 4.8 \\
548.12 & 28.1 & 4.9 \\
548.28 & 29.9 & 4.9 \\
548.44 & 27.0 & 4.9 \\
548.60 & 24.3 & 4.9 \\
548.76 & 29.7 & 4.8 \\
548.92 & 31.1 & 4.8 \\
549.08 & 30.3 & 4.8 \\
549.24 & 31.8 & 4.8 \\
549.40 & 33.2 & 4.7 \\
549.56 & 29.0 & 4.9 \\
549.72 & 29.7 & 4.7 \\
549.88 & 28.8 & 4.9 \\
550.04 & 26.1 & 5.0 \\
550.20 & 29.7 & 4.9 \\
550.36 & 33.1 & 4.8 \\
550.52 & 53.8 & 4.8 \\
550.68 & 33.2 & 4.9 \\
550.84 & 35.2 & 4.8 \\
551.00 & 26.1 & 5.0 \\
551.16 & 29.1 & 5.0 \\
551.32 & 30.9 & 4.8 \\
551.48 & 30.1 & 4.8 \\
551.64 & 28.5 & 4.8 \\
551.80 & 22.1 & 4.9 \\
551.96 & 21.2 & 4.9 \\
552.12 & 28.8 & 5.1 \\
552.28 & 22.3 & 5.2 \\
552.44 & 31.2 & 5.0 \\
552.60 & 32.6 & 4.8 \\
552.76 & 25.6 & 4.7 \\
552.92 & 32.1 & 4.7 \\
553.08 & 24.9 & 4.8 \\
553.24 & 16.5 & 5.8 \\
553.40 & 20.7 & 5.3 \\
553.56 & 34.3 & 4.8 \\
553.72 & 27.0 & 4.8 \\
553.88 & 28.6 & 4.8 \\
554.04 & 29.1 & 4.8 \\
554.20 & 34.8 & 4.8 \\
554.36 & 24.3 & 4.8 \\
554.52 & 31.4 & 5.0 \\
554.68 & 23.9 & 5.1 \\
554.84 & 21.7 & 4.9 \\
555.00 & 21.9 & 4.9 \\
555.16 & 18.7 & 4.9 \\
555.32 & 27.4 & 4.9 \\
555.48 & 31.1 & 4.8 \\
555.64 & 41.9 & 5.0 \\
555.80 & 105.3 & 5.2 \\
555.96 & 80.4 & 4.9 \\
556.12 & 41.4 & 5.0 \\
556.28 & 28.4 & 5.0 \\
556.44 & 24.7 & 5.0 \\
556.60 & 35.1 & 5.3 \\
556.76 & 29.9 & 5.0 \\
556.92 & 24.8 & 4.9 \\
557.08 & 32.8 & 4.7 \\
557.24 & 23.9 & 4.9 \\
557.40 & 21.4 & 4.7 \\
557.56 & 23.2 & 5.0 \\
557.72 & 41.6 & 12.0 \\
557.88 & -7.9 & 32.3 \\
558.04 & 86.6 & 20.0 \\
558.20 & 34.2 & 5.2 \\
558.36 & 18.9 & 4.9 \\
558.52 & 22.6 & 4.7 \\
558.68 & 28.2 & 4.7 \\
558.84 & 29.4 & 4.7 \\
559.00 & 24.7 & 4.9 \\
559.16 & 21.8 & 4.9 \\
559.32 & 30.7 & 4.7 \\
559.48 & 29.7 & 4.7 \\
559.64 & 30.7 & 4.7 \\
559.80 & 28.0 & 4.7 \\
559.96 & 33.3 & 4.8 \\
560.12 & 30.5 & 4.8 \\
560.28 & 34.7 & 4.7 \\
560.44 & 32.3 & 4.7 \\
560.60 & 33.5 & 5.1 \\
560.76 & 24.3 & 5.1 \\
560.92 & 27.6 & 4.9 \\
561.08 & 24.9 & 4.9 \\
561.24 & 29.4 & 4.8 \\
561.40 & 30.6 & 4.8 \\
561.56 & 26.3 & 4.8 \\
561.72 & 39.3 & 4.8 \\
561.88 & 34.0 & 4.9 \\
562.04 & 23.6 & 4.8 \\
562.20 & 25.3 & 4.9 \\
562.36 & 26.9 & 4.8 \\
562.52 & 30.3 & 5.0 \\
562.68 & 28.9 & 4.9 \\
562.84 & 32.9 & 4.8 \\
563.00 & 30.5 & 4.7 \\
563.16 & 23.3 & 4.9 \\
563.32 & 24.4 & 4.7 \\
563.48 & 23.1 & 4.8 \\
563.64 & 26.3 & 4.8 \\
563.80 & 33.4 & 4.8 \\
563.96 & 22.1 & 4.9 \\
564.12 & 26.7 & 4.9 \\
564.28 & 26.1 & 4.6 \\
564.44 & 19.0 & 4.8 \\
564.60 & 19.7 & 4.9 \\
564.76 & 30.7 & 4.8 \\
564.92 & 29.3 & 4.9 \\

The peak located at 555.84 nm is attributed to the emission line [O III] 5007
